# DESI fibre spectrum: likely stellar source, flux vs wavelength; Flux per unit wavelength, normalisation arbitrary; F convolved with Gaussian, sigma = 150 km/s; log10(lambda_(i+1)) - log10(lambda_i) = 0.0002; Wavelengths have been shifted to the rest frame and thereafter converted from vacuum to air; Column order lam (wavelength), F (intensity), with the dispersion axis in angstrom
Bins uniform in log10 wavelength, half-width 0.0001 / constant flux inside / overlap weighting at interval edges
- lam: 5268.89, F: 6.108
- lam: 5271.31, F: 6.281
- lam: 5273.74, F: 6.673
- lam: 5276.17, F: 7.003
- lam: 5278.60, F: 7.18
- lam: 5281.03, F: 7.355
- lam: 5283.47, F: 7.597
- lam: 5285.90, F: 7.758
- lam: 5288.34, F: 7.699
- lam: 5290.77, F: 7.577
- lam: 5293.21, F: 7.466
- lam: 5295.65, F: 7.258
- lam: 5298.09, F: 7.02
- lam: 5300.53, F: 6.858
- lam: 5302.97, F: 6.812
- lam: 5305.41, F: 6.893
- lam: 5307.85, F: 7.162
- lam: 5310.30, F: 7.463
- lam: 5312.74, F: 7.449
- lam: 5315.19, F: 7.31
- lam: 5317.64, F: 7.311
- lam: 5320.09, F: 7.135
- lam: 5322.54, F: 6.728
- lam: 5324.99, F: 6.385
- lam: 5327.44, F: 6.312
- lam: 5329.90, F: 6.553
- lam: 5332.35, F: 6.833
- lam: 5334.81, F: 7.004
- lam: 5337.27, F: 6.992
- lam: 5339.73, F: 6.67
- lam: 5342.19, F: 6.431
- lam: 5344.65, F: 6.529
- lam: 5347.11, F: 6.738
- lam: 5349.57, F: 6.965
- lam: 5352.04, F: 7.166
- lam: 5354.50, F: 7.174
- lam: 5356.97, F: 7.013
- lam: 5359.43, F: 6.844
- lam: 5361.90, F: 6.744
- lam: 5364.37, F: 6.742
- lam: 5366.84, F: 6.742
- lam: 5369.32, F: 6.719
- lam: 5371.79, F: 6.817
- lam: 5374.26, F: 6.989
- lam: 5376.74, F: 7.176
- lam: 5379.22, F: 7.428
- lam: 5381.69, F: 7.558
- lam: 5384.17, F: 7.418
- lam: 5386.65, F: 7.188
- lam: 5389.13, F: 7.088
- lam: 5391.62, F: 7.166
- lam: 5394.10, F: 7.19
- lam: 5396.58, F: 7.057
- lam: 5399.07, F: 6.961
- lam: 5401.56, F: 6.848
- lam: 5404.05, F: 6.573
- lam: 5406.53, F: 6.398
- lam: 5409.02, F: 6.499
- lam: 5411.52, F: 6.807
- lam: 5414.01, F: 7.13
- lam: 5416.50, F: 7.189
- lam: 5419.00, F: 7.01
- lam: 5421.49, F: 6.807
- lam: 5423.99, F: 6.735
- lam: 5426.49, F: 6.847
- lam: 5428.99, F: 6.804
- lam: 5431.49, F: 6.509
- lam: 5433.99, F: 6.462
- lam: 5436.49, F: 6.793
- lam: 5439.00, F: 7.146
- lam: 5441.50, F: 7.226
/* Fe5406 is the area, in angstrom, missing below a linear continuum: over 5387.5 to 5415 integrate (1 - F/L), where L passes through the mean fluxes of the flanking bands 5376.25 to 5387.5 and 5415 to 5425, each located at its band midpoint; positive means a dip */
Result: 1.0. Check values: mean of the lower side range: 7.37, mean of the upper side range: 6.95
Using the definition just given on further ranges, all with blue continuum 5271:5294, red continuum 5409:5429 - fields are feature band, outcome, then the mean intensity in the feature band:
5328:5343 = 0.84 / 6.73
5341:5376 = 1.17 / 6.84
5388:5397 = -0.21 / 7.13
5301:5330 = 0.90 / 6.97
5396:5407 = 0.27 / 6.78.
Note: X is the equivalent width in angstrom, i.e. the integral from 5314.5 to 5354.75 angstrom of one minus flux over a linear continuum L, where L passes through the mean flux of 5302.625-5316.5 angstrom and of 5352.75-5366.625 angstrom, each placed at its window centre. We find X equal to 1.3 angstrom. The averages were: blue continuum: 7.21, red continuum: 6.91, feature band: 6.82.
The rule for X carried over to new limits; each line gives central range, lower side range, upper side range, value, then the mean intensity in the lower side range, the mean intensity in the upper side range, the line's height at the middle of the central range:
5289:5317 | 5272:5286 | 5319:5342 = -1.0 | 7.18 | 6.72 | 6.97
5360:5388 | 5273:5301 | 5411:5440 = -0.1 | 7.31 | 6.85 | 7.02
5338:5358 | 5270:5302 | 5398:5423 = 0.5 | 7.2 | 6.82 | 7.01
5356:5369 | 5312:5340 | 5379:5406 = 0.4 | 6.89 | 7.11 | 7.01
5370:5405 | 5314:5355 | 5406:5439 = -1.5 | 6.83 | 6.79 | 6.81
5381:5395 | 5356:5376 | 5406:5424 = -0.9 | 6.83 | 6.84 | 6.84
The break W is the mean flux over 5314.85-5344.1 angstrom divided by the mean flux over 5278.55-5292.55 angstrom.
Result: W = 0.90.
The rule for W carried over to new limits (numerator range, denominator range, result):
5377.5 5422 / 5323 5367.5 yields 1.04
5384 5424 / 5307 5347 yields 1.01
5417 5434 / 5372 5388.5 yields 0.93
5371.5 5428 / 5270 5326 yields 0.98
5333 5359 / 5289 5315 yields 0.95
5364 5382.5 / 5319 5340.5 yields 1.04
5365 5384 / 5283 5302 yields 0.96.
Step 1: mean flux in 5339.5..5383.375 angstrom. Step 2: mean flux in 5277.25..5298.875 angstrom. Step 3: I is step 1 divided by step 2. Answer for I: 0.93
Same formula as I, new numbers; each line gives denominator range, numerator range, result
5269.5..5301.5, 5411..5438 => 0.95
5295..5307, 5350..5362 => 1.01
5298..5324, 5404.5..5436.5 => 0.95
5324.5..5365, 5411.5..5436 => 1.01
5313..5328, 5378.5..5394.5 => 1.05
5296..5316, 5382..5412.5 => 0.98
